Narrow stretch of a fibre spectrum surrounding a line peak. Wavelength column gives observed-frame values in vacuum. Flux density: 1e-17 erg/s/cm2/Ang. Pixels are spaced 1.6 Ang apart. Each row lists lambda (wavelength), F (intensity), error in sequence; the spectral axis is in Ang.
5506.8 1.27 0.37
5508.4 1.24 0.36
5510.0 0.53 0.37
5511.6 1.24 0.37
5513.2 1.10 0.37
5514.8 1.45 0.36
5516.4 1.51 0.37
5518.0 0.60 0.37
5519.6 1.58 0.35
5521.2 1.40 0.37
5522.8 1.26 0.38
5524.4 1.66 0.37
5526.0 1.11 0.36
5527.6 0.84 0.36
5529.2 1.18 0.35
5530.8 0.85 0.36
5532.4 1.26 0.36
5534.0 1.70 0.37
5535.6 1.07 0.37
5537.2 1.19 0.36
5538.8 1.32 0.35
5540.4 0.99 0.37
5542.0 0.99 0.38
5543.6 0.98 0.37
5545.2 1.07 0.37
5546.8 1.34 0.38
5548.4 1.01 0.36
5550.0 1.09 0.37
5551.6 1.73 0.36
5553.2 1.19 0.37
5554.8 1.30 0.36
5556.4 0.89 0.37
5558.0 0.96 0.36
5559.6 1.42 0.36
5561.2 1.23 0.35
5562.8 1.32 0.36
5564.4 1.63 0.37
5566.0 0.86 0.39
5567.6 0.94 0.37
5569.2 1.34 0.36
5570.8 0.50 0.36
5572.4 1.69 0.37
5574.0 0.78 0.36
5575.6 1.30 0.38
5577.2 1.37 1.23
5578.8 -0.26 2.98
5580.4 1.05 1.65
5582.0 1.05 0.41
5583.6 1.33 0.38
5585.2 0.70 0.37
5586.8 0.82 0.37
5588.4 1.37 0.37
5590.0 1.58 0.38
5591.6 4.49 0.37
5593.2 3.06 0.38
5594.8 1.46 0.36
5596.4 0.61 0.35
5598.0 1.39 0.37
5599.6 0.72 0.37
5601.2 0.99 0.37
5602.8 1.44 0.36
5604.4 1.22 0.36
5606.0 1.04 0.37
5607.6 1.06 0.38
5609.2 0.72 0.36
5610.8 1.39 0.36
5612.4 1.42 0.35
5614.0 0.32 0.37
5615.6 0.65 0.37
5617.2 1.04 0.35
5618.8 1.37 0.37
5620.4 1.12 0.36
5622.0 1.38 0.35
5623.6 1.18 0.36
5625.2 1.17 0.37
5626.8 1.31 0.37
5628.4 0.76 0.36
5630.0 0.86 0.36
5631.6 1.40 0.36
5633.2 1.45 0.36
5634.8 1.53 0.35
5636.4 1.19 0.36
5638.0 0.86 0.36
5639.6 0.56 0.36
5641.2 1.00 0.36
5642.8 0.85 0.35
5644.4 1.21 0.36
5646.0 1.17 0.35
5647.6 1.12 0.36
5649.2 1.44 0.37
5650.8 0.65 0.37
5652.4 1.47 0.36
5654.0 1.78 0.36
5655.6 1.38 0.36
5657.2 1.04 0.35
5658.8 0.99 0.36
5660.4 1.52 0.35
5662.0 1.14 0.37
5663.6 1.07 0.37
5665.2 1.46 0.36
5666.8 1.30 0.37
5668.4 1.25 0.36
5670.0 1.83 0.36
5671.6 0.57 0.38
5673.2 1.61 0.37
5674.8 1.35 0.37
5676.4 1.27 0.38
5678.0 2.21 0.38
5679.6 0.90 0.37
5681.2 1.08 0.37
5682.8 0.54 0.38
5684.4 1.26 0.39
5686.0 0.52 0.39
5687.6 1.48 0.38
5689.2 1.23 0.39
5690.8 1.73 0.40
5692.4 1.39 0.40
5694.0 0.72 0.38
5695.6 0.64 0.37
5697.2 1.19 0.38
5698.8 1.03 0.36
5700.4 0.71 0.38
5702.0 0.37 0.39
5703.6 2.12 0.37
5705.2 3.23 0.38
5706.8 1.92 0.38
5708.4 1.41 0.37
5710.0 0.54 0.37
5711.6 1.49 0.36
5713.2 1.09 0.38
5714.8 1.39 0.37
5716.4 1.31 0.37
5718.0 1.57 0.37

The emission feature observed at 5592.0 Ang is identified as H-beta 4861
